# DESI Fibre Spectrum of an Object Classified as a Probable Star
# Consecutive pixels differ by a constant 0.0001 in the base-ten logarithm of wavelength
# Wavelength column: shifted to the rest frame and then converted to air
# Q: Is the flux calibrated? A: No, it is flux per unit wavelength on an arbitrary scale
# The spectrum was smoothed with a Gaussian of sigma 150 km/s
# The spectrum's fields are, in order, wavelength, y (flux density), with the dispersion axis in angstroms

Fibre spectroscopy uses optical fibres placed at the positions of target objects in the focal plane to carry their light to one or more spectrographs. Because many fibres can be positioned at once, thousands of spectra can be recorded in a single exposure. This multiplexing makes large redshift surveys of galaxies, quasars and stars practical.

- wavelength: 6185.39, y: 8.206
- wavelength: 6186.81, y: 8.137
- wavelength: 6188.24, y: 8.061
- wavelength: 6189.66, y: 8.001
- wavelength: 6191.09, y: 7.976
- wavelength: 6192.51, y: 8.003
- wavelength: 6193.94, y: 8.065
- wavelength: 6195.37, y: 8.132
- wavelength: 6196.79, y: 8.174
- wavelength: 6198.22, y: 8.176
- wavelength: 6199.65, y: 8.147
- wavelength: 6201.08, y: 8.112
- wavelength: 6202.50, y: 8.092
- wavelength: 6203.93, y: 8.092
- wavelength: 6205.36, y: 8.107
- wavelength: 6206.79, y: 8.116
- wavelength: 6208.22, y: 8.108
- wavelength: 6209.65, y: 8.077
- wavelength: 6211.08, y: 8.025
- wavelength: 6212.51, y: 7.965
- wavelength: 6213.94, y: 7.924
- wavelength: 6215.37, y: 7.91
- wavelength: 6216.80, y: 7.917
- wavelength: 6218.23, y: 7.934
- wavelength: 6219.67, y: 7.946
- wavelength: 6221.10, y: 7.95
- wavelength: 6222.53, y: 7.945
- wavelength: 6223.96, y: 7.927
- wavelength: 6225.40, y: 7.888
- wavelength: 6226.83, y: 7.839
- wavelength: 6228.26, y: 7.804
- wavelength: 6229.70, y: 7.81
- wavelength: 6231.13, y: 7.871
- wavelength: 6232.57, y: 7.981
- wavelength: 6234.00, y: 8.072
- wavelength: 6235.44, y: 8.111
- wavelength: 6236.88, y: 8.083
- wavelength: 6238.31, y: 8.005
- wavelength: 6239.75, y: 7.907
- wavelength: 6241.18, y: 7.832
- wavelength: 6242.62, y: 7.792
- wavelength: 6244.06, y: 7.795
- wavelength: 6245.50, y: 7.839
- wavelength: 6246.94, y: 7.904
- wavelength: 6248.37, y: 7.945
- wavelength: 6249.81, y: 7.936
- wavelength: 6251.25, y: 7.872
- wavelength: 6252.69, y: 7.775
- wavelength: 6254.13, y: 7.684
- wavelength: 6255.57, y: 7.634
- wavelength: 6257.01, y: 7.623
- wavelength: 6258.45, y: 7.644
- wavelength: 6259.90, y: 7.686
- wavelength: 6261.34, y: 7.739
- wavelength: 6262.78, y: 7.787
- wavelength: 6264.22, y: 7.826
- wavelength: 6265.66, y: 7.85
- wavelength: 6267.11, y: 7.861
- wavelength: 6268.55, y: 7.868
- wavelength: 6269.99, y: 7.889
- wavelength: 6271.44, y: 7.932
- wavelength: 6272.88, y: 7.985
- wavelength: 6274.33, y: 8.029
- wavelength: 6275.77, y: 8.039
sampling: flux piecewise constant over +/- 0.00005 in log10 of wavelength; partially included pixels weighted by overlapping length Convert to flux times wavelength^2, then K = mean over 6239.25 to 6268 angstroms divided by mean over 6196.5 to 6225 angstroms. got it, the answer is 0.98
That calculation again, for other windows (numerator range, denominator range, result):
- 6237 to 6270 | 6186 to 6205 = 0.98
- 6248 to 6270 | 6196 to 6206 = 0.98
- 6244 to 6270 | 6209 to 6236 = 0.99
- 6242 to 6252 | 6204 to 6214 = 0.99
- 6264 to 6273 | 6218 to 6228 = 1.01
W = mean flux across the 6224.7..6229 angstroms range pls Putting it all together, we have 7.85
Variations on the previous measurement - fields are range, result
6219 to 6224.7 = 7.94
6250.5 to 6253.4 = 7.82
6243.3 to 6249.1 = 7.87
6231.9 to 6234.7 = 8.04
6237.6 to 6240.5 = 7.96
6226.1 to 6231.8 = 7.84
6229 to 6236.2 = 7.97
